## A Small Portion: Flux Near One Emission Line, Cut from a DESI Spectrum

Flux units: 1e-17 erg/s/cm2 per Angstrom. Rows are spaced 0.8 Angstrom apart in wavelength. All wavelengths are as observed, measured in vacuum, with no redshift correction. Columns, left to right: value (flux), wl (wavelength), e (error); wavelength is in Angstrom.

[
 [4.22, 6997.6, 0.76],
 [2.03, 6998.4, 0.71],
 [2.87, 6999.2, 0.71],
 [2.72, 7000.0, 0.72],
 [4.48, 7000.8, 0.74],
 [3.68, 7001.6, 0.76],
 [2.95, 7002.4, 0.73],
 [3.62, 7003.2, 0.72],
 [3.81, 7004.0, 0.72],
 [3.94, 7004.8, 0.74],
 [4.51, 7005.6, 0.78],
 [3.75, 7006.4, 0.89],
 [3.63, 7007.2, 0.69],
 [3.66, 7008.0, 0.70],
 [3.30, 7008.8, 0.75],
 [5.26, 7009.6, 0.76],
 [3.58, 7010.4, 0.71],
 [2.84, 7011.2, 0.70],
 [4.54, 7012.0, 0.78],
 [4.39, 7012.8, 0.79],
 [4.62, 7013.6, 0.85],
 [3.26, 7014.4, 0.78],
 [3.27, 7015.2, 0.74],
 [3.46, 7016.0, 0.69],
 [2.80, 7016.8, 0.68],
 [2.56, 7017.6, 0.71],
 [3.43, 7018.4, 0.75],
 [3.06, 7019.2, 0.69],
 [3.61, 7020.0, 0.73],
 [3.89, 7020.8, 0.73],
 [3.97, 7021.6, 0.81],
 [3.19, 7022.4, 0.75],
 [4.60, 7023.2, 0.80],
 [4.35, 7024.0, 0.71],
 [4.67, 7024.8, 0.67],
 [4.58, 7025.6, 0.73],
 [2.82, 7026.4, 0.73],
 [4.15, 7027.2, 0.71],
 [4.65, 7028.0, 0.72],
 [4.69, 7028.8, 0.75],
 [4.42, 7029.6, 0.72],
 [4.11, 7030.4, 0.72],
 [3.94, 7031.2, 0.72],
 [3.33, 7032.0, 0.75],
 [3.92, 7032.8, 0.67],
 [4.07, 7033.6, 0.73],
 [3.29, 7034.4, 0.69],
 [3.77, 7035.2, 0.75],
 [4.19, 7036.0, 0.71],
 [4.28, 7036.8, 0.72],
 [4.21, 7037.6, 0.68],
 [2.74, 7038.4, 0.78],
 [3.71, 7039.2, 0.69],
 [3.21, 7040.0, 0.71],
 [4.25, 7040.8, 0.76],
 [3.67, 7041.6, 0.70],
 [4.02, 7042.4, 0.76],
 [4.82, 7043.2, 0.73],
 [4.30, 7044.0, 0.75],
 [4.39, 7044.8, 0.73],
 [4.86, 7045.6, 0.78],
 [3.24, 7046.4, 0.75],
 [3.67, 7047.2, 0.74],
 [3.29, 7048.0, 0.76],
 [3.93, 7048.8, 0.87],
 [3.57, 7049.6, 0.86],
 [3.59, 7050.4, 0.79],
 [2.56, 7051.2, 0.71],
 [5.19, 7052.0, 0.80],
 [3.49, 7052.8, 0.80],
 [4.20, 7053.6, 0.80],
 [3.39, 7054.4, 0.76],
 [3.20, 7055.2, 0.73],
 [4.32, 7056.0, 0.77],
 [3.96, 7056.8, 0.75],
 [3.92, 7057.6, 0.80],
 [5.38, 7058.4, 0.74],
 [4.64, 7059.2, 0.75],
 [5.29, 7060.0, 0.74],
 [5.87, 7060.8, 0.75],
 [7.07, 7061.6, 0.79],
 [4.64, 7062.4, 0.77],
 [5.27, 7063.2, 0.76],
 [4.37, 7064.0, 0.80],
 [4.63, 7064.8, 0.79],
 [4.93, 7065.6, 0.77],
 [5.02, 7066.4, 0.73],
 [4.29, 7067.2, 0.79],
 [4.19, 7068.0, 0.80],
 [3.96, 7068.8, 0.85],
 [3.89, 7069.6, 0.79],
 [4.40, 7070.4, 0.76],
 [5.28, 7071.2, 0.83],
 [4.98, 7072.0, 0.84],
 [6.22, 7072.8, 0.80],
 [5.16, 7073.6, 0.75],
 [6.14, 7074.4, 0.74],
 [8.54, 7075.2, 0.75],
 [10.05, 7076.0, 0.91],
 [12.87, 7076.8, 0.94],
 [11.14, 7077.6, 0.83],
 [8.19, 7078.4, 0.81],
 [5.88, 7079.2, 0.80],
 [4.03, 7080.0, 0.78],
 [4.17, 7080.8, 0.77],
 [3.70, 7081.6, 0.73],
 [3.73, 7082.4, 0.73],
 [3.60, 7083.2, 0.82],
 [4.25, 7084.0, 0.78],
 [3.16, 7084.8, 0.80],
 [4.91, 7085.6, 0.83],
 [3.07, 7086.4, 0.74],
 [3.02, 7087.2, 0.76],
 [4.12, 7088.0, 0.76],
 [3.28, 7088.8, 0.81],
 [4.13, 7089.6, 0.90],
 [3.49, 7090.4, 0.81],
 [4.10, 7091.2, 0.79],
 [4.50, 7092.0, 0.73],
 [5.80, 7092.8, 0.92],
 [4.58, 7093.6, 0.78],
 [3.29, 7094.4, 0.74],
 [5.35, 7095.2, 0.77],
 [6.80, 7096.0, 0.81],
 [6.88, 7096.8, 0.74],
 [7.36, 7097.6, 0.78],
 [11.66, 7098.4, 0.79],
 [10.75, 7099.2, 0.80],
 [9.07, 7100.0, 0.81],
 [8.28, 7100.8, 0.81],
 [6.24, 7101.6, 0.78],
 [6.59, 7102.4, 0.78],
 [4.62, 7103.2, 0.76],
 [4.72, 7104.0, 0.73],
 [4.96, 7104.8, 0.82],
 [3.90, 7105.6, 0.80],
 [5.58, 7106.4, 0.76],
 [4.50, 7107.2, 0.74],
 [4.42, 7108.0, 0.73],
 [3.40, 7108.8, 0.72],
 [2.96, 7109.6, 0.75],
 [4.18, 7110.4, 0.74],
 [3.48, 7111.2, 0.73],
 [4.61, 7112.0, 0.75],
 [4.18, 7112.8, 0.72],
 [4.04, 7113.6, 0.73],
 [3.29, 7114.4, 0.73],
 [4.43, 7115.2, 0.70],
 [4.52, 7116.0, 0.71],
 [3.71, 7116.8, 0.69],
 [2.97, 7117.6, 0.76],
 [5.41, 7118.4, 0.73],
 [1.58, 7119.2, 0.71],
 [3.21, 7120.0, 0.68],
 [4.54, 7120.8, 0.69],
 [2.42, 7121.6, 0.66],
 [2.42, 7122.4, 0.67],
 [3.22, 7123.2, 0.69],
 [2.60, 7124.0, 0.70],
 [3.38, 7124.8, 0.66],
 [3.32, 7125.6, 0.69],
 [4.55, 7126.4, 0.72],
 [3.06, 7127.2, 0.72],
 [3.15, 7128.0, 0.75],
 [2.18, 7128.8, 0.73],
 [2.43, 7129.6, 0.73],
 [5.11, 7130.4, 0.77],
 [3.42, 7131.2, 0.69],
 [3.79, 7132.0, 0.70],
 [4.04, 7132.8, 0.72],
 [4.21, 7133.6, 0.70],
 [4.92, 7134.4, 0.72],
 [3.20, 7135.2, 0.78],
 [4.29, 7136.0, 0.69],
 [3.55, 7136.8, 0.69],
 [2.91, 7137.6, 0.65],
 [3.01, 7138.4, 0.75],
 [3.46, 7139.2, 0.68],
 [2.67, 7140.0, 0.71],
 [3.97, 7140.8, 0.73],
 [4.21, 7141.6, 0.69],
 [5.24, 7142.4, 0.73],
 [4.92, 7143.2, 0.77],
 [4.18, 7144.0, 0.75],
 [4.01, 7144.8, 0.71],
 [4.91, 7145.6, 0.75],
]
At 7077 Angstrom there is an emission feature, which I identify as H-alpha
